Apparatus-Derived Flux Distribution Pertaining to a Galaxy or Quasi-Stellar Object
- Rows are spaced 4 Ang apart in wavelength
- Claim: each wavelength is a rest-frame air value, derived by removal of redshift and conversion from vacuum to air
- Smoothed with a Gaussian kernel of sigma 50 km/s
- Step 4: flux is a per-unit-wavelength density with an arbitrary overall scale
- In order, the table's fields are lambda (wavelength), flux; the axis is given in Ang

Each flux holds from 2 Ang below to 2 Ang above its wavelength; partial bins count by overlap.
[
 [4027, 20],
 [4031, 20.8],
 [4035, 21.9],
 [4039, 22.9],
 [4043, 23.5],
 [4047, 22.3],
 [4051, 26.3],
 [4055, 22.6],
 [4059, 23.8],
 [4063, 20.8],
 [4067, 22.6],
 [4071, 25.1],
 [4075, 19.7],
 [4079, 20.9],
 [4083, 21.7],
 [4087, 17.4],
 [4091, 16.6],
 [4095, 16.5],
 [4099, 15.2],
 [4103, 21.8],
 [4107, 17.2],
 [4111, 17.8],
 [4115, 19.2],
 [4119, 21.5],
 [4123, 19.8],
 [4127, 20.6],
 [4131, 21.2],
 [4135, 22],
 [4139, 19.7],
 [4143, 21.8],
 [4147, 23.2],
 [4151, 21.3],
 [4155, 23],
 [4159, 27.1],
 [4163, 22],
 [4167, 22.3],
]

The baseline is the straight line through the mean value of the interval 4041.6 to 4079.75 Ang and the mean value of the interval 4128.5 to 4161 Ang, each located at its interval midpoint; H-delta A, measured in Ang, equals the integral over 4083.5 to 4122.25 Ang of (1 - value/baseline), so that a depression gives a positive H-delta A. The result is 7.3 Ang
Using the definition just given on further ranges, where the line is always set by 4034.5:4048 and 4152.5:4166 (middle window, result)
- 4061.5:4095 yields 4.0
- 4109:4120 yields 1.9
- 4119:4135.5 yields 1.9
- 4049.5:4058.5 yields -0.5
